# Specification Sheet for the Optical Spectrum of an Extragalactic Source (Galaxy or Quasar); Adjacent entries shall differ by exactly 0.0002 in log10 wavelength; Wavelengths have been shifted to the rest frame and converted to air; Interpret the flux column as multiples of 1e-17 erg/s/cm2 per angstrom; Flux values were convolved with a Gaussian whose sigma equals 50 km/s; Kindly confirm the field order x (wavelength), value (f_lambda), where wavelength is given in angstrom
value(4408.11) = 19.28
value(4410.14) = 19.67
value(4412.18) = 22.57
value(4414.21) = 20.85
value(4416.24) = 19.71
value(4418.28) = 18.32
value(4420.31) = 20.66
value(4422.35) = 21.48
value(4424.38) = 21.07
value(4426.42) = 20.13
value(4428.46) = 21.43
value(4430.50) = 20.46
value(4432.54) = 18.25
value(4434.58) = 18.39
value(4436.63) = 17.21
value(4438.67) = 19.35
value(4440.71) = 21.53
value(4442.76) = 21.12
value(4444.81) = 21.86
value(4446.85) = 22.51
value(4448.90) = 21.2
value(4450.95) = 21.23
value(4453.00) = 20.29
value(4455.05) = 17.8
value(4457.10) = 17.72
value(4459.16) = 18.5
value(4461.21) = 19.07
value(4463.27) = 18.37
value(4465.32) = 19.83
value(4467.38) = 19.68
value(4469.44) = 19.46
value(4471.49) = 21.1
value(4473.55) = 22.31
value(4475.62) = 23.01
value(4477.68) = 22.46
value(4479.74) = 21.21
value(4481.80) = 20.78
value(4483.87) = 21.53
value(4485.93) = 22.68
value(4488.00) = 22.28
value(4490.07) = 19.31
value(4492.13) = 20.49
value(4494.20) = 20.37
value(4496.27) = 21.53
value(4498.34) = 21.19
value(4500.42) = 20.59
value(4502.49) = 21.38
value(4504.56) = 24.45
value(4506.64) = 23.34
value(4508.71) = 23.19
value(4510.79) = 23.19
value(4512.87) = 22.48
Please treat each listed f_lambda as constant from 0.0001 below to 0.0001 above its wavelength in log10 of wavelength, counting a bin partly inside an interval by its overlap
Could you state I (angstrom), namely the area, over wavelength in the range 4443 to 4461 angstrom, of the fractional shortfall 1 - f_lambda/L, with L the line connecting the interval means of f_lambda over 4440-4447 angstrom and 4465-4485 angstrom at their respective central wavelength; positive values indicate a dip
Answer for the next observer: 1.2 angstrom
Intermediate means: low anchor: 21.7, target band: 20.1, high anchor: 21.2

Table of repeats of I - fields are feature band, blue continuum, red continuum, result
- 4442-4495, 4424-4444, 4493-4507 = 0.6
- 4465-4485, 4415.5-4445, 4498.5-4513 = 0.3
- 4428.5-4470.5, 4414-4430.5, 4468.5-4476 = 2.4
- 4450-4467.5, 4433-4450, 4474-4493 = 1.4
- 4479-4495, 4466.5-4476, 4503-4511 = 0.7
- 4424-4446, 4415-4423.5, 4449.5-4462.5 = -0.4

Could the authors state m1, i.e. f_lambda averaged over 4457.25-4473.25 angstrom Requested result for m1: 19.5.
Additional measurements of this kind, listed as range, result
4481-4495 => 21.1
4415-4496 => 20.4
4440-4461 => 20.3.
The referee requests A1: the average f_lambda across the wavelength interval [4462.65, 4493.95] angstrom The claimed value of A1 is 21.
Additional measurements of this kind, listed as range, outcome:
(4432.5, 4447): 20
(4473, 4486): 21.9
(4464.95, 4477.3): 21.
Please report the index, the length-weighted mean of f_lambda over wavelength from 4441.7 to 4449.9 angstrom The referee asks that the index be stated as 21.7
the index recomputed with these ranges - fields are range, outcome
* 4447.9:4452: 21.2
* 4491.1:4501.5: 20.8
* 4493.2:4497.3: 21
